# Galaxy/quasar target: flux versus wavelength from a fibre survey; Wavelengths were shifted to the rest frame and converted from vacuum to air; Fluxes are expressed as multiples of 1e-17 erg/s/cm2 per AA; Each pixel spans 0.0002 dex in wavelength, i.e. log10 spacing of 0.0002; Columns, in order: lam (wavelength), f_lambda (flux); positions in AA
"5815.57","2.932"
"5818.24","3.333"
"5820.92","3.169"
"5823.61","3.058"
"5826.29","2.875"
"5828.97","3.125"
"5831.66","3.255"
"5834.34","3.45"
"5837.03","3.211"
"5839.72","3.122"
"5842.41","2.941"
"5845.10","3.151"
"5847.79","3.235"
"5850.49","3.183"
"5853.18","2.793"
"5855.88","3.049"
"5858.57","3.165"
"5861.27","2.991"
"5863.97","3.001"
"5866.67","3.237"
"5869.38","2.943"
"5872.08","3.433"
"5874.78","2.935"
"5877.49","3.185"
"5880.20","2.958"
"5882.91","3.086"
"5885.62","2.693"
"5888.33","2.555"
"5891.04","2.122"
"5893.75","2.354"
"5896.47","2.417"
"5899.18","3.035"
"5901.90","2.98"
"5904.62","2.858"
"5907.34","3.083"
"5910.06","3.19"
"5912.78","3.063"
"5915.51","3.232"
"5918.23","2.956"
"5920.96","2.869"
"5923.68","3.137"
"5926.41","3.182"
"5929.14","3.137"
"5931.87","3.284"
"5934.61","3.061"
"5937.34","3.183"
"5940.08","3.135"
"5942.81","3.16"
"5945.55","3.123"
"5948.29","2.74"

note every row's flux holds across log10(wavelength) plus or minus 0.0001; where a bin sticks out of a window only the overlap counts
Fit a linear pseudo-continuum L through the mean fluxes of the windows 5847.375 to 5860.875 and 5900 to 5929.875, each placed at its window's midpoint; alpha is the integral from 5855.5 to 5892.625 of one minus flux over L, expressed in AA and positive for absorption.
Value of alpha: 1.4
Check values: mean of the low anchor 3.07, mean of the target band 2.95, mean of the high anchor 3.06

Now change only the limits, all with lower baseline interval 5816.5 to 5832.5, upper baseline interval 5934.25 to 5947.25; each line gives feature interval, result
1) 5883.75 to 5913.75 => 3.5 AA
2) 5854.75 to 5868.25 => 0.2 AA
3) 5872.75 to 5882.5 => 0.2 AA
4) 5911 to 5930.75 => 0.3 AA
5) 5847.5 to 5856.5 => 0.2 AA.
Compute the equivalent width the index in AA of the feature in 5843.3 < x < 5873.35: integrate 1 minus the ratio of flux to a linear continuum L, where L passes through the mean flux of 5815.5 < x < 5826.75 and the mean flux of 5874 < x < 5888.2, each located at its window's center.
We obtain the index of -1.0 AA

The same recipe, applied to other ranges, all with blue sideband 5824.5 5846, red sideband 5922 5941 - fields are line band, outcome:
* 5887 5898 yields 2.7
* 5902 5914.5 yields 0.4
